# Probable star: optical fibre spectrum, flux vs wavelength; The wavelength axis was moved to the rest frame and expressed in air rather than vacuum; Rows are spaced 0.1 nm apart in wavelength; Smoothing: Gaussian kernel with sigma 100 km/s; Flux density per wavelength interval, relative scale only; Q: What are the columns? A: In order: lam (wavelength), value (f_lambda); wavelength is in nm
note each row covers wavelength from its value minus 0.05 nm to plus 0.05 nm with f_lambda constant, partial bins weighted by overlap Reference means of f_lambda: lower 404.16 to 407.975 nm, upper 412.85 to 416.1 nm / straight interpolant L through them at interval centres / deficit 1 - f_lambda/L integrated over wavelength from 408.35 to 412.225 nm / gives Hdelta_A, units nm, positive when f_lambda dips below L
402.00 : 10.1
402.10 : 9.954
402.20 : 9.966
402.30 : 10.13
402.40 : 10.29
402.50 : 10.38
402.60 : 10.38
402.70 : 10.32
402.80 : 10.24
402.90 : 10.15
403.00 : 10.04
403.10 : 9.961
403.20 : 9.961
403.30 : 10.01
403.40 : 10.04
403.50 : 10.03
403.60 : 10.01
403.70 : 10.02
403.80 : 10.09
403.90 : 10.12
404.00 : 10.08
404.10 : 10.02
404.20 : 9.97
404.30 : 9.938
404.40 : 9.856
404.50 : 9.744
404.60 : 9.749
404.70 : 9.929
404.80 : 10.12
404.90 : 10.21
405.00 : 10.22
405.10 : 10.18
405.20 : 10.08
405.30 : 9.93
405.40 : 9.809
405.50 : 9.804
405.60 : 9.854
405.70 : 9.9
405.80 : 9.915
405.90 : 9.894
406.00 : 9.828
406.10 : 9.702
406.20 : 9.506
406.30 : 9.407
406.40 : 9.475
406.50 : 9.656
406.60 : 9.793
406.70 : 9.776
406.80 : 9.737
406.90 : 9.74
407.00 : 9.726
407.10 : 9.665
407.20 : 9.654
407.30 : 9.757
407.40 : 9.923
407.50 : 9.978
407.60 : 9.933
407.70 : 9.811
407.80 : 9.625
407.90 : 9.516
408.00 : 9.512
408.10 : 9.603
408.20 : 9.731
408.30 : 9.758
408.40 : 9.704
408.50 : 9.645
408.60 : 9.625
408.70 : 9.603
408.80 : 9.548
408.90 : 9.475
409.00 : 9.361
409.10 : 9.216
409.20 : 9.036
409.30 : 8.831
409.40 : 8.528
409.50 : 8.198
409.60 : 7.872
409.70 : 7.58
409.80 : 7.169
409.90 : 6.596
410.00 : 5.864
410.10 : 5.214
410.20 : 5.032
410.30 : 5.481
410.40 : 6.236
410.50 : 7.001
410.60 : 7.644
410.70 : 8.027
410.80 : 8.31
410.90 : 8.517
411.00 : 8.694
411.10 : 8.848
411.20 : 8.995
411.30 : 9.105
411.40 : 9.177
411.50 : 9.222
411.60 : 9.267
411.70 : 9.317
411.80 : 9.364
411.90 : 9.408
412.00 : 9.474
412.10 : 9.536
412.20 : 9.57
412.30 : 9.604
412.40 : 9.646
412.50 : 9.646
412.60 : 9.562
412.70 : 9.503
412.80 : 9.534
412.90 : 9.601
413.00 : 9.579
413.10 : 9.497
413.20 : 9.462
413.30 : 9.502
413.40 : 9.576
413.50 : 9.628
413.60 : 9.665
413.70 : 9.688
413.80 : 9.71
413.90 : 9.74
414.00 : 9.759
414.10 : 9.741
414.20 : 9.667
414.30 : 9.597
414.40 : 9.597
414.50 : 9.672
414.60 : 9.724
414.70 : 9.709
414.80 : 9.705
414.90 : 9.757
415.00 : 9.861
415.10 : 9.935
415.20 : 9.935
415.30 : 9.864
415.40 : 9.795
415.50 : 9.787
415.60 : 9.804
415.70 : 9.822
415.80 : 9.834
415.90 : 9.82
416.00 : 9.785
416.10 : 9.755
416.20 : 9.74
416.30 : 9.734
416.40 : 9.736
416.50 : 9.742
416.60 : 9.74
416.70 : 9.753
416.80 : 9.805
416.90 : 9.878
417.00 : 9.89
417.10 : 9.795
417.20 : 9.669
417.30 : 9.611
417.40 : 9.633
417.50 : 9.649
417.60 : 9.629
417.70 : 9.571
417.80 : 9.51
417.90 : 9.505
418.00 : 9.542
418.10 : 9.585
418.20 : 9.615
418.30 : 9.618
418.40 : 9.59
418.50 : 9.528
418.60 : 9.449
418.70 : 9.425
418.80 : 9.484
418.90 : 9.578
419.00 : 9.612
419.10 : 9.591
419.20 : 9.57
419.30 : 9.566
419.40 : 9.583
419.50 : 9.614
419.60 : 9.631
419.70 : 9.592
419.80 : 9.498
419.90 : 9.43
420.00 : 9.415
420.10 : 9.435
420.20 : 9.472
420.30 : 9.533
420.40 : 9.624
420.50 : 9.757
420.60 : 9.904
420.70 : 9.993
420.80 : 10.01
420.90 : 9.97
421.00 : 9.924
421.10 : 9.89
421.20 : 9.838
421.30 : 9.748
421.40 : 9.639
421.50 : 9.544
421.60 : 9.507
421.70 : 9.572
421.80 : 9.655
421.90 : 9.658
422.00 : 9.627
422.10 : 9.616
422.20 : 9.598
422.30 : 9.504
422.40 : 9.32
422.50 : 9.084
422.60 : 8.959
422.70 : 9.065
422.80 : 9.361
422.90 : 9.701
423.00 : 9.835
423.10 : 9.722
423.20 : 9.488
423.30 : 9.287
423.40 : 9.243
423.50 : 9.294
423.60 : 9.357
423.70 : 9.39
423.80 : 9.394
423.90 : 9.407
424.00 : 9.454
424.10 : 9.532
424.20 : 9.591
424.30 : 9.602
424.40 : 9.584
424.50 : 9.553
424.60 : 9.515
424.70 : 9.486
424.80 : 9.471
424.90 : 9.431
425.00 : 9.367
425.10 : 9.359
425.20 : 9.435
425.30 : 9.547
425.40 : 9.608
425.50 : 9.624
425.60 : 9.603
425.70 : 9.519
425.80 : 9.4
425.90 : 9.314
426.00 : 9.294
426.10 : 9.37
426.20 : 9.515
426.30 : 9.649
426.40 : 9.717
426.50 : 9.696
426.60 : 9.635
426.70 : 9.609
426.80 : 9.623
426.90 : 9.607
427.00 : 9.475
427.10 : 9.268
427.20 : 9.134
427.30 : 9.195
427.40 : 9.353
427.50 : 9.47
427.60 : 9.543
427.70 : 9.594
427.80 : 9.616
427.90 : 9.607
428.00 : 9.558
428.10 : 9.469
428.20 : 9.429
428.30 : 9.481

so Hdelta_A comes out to 0.549 nm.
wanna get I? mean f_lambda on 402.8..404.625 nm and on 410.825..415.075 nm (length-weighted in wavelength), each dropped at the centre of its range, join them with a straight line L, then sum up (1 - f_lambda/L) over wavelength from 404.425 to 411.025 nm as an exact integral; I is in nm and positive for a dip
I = 0.483 nm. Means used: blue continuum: 10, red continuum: 9.48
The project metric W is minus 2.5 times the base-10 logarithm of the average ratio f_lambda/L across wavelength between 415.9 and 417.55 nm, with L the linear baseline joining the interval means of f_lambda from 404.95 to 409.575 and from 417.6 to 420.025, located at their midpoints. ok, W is -0.02 mag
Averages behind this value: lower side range 9.62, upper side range 9.55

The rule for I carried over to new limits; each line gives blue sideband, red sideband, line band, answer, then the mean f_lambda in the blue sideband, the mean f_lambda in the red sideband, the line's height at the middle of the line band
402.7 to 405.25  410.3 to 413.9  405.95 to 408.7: -0.02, 10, 9.08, 9.64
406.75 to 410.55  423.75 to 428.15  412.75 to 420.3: -0.50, 8.7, 9.5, 9.06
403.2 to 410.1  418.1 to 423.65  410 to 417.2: 0.22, 9.5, 9.57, 9.53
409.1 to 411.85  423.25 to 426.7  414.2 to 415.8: -0.26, 7.92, 9.48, 8.41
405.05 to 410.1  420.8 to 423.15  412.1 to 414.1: -0.04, 9.32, 9.59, 9.42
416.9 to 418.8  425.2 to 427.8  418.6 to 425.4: 0.01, 9.6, 9.5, 9.55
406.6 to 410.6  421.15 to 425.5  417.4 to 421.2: -0.14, 8.72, 9.49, 9.28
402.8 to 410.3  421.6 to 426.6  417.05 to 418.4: -0.02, 9.42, 9.48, 9.46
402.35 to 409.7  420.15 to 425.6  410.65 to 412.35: 0.11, 9.75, 9.55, 9.68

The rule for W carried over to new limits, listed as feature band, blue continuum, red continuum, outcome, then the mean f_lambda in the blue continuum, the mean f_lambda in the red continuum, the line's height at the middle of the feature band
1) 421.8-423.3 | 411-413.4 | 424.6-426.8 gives 0.00 mag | 9.4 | 9.51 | 9.48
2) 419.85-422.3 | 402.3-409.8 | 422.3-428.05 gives -0.02 mag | 9.72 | 9.46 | 9.52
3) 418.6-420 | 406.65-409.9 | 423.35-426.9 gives -0.01 mag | 9.3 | 9.49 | 9.42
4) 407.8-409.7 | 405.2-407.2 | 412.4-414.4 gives 0.05 mag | 9.75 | 9.61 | 9.7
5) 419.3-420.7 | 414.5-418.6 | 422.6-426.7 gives 0.00 mag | 9.72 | 9.48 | 9.62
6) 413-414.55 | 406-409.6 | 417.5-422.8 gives -0.01 mag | 9.52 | 9.58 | 9.55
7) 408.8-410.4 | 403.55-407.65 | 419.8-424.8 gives 0.28 mag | 9.87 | 9.55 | 9.79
